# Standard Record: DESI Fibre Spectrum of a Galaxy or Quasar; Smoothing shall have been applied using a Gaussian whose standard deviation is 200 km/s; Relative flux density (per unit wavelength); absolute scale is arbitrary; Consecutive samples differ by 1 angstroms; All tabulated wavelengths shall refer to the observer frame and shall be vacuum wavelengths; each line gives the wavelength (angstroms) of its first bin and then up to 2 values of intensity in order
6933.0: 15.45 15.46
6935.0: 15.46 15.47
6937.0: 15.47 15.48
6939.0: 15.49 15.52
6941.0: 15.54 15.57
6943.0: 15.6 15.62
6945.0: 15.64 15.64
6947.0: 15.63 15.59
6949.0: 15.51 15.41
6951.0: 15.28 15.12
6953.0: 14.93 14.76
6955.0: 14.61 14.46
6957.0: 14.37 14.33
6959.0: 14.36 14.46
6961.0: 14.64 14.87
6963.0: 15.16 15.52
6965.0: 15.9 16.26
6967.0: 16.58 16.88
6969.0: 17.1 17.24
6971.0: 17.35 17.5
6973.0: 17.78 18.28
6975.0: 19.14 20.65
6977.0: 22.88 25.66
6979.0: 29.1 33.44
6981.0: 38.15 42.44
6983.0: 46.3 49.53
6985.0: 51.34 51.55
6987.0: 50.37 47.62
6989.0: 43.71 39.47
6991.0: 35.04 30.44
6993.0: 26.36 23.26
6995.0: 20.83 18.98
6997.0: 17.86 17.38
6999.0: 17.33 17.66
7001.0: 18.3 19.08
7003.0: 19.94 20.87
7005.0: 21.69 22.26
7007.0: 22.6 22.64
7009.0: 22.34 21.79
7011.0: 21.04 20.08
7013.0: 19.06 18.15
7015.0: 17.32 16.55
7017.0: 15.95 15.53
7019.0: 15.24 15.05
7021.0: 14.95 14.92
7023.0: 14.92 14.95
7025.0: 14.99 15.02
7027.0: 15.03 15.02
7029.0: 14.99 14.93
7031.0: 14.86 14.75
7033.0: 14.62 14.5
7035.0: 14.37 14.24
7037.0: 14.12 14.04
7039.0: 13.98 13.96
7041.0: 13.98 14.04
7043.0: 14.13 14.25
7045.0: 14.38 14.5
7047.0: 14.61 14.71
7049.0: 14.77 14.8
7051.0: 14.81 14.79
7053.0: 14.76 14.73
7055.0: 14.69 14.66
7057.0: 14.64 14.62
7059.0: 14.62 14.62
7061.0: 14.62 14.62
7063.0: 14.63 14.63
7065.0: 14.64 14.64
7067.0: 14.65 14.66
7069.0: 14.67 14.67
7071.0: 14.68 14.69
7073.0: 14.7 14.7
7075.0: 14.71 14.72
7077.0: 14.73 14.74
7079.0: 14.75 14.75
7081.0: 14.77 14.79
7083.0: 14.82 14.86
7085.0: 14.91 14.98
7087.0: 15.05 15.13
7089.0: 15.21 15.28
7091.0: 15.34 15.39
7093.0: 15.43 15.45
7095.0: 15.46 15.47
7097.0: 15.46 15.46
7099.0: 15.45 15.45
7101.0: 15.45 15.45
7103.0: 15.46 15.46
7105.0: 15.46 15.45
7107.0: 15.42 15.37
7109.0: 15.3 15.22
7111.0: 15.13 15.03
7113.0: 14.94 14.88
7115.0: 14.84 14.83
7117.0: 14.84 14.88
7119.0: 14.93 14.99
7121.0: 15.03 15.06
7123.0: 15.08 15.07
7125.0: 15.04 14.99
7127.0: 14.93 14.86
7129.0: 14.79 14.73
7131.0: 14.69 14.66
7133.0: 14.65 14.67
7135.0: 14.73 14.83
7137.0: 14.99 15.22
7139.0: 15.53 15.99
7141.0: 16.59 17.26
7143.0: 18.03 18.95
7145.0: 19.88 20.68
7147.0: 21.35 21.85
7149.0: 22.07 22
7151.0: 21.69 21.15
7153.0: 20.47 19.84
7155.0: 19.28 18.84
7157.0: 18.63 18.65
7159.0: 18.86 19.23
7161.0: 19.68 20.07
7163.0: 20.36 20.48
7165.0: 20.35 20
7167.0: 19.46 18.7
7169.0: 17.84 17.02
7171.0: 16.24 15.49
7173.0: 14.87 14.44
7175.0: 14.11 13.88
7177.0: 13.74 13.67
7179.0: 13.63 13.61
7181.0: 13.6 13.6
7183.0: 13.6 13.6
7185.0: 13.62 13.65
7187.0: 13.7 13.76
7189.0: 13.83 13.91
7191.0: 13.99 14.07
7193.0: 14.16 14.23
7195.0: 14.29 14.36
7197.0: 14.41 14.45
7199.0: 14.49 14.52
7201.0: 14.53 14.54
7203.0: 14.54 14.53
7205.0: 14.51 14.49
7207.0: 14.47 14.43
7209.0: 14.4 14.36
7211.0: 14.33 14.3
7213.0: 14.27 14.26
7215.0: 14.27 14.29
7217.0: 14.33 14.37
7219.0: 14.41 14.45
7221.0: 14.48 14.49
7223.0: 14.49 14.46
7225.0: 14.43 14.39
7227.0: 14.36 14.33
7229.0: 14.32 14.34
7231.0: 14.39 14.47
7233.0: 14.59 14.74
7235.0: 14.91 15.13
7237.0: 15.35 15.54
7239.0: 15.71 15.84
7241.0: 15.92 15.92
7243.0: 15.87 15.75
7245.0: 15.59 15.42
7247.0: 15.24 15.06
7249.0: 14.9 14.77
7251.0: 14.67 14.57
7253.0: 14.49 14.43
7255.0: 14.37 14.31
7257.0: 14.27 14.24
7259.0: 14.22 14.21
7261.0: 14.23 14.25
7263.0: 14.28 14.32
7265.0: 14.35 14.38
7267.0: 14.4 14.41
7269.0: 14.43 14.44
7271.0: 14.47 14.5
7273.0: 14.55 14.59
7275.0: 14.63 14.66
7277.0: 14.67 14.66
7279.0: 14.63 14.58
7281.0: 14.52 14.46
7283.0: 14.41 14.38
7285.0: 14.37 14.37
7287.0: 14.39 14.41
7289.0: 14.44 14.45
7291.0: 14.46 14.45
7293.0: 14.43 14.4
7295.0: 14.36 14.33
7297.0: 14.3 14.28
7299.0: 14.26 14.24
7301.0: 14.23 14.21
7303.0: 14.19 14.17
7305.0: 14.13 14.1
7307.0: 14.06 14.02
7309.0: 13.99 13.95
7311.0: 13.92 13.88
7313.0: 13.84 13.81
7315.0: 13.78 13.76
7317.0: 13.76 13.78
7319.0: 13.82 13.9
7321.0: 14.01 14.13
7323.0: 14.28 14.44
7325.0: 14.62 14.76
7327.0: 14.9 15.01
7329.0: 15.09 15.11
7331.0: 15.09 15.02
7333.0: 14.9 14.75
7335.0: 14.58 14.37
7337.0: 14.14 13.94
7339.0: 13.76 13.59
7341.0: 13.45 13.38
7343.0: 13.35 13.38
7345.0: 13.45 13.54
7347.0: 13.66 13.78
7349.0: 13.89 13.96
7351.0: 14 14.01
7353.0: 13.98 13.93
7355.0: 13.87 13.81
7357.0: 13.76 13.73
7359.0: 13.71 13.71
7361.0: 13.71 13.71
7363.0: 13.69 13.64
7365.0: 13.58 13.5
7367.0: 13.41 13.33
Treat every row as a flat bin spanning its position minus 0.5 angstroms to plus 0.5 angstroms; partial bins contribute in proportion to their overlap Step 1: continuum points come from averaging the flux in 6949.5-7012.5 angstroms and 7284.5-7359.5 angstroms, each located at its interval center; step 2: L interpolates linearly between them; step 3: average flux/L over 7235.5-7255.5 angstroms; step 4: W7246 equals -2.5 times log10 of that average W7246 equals 0.07 mag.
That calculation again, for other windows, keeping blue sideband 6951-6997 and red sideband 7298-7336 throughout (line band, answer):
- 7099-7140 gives 0.33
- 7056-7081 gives 0.44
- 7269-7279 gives 0.08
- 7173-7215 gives 0.27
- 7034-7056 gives 0.49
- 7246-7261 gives 0.12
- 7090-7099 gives 0.34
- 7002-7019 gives 0.20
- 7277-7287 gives 0.06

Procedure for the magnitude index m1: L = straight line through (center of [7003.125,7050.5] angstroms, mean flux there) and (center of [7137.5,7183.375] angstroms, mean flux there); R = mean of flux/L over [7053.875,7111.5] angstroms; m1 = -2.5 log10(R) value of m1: 0.13 mag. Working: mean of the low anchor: 16.3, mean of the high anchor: 17.8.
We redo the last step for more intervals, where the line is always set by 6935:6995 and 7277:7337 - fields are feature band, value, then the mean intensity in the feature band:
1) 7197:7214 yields 0.16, 14.4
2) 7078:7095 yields 0.29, 15.1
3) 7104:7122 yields 0.25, 15.1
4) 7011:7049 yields 0.35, 15.2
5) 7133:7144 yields 0.16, 15.9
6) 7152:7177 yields -0.02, 18.2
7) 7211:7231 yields 0.14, 14.4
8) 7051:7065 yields 0.36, 14.7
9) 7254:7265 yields 0.09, 14.3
